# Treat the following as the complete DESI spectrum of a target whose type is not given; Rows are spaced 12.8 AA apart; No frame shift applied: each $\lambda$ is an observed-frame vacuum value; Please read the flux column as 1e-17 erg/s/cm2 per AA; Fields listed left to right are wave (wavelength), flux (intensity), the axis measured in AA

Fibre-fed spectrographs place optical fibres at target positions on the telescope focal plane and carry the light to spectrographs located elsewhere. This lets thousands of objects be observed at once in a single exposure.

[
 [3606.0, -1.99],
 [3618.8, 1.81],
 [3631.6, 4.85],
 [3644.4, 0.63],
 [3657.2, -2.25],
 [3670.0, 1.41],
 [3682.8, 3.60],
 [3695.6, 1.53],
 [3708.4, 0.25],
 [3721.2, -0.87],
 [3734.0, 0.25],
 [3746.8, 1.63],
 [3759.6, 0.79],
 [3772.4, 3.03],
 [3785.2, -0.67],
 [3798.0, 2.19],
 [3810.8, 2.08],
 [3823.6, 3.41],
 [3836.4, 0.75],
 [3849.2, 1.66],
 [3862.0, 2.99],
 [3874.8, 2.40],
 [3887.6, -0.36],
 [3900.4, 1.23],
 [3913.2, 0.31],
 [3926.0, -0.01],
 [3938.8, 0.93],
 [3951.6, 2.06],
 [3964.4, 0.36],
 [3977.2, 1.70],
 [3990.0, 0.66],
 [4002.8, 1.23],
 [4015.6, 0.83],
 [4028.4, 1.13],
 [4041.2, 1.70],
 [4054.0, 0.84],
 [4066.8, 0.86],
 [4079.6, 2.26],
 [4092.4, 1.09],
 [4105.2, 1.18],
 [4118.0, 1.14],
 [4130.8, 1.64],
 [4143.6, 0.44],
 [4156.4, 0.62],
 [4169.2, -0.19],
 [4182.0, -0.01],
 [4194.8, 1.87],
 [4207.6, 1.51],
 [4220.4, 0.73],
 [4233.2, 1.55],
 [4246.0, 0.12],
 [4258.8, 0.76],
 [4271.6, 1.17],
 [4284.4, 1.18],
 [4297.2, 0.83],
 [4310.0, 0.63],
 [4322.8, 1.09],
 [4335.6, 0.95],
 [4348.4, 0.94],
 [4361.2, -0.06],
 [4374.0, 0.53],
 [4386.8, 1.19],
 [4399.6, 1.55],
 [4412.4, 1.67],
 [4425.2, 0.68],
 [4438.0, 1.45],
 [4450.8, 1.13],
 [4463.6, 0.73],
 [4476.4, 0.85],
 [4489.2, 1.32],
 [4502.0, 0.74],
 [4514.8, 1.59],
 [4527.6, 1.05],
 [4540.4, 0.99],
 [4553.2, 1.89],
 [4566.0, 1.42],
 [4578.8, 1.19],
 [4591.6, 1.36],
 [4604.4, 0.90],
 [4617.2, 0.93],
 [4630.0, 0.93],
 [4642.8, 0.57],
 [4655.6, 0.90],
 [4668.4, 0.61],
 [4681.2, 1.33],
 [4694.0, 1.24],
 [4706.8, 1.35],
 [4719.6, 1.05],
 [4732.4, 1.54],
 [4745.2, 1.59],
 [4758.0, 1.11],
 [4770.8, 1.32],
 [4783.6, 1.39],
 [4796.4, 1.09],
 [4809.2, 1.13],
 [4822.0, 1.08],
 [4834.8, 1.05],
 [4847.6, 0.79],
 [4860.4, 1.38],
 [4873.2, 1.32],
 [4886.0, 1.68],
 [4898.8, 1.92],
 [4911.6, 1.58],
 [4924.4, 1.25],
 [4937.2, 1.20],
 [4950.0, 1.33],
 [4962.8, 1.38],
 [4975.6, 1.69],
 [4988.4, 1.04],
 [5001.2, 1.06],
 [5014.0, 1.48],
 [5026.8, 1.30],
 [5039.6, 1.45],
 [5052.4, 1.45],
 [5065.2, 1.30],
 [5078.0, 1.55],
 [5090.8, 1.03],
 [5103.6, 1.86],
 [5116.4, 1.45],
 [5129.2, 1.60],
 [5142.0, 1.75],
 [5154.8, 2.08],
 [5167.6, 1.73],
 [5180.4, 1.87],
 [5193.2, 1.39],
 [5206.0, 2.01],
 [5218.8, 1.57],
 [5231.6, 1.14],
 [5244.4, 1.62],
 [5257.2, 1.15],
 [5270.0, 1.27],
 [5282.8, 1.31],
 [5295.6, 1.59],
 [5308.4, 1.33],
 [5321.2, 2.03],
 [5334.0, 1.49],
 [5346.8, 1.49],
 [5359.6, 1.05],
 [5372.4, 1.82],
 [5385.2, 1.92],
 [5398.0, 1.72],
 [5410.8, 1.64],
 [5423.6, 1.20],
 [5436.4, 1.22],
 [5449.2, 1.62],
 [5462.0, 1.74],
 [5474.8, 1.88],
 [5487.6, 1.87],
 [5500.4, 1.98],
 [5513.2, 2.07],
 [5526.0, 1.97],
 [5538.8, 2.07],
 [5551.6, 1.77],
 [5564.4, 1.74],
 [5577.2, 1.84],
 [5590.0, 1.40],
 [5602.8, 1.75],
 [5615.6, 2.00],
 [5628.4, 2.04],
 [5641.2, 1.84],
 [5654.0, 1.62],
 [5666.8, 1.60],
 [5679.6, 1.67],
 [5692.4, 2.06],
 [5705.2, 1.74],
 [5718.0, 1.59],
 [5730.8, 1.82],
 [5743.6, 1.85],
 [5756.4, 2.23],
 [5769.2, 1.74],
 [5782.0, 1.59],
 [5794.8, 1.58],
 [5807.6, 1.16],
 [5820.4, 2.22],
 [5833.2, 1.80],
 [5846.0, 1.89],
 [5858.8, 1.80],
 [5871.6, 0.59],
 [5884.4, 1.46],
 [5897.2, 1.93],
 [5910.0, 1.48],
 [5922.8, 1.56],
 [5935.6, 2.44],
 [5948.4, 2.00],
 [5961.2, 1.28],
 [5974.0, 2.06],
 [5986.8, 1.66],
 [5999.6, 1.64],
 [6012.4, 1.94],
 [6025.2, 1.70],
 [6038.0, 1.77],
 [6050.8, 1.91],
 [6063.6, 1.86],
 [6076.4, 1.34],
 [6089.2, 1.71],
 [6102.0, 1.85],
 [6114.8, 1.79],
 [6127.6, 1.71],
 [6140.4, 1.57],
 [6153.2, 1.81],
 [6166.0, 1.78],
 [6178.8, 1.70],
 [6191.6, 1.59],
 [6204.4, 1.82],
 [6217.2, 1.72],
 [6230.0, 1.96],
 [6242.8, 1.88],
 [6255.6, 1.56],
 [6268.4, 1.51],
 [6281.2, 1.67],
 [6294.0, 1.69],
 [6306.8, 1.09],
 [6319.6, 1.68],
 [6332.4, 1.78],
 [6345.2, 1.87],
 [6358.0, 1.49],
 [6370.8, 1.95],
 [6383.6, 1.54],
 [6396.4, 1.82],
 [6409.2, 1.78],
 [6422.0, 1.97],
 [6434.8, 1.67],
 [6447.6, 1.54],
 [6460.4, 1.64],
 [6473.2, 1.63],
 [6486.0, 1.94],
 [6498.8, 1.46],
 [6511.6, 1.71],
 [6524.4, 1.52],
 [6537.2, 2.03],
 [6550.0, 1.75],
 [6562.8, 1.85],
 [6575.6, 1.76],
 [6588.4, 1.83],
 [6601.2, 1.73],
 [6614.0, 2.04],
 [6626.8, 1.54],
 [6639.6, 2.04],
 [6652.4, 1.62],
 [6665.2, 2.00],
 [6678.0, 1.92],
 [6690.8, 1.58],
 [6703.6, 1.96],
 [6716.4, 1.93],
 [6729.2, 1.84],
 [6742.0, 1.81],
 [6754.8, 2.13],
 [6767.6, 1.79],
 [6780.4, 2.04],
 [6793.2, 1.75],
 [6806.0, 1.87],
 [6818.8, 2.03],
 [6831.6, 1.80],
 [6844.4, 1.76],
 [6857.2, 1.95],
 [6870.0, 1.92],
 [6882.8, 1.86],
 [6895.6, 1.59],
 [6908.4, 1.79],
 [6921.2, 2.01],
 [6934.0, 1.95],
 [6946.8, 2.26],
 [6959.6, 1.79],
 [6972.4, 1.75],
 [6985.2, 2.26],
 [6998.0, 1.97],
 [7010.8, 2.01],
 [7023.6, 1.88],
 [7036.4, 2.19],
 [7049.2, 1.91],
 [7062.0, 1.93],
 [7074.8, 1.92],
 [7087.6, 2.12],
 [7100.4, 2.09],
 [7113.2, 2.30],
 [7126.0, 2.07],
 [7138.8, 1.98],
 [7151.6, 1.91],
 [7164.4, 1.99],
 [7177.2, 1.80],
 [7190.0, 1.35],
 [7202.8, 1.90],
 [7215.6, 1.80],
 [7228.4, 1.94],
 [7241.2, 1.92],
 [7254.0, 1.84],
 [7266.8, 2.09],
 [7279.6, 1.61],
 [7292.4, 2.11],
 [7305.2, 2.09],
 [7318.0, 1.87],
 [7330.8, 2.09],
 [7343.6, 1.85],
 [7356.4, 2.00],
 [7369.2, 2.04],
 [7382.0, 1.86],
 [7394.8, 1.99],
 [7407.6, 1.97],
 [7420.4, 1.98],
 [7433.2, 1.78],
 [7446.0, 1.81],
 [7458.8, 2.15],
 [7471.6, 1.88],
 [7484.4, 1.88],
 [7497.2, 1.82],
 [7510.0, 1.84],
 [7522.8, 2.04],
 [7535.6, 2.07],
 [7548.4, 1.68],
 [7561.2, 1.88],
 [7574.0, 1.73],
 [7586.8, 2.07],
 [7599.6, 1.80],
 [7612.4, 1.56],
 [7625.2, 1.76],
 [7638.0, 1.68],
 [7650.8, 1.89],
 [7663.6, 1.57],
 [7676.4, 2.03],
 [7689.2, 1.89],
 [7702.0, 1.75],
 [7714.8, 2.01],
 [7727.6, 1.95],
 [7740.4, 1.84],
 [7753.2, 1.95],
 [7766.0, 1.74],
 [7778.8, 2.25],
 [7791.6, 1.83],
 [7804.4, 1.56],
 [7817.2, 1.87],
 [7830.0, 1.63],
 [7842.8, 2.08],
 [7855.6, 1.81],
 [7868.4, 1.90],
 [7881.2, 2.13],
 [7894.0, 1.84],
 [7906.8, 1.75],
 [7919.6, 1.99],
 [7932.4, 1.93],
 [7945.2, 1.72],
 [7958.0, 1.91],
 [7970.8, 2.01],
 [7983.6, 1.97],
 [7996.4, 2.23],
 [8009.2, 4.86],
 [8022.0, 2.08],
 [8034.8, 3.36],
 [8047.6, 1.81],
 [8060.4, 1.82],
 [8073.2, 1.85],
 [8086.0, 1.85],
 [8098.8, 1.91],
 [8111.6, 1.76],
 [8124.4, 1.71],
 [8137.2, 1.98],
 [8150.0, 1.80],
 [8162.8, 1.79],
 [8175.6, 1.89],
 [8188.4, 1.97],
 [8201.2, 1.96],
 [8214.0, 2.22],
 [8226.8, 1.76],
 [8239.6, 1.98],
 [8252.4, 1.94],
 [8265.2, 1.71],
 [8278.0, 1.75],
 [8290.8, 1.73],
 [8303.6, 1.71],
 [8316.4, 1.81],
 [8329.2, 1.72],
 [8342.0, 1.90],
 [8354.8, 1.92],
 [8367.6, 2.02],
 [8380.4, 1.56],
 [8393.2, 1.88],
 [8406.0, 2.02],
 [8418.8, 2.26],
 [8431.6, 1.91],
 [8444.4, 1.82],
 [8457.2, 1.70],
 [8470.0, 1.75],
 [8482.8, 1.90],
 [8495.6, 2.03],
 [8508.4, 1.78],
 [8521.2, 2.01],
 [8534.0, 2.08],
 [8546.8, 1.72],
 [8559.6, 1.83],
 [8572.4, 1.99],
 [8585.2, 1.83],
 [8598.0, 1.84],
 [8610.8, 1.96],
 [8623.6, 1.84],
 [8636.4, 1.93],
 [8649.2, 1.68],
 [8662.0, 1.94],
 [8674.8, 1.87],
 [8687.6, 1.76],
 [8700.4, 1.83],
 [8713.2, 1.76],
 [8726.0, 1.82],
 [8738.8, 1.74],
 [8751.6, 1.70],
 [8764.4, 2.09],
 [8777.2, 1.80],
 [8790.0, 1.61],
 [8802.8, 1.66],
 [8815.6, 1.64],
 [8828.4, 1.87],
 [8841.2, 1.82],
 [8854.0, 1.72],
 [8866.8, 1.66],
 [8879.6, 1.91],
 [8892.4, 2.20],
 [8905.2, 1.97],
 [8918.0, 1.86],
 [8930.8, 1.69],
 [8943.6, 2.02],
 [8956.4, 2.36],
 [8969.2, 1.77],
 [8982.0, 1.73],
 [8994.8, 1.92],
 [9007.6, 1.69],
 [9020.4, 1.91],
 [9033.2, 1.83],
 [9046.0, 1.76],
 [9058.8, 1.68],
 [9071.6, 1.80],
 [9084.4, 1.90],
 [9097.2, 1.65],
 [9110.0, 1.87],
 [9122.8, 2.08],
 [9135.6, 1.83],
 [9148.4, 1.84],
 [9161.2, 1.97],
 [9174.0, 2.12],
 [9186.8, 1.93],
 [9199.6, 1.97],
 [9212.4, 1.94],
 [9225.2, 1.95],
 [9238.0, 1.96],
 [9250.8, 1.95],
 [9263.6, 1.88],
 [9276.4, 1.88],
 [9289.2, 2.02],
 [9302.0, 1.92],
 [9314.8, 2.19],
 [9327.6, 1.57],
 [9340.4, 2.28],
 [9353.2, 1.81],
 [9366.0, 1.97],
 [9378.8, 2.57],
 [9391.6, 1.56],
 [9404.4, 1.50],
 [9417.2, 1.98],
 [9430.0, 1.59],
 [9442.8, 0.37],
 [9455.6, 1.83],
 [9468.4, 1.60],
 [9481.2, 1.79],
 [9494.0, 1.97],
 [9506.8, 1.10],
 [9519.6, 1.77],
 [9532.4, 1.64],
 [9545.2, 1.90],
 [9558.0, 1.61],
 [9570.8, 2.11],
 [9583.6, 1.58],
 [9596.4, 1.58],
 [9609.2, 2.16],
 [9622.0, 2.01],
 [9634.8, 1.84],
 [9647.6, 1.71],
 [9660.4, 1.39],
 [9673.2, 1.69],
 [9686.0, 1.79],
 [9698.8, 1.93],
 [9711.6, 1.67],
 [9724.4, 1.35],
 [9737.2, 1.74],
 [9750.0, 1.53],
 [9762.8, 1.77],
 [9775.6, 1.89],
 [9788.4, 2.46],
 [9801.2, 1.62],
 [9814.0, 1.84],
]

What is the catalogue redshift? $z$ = 0.220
